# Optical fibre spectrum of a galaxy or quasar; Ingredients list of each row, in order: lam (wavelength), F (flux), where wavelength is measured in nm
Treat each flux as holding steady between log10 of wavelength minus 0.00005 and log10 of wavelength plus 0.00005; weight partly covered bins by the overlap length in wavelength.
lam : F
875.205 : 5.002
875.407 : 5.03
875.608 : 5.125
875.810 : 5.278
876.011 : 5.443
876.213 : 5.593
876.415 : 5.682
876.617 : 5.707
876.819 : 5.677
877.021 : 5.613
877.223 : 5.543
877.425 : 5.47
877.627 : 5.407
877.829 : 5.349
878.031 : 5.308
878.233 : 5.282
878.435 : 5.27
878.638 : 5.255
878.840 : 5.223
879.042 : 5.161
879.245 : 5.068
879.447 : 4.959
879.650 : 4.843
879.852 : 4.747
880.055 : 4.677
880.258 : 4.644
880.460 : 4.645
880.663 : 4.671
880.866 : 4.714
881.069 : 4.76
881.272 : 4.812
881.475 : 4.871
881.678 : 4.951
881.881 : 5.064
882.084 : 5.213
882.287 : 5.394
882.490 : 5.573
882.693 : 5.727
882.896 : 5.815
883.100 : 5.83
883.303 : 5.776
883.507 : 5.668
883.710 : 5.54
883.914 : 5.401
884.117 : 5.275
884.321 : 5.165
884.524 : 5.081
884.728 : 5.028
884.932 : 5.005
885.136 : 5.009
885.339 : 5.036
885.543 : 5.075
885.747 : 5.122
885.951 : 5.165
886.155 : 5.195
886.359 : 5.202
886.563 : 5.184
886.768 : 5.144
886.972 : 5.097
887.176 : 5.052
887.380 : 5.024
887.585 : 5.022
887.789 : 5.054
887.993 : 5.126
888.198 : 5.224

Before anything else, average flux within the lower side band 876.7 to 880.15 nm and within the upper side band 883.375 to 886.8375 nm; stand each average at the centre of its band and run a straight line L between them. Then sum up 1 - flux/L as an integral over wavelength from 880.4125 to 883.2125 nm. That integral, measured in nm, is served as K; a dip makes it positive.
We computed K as 0.03 nm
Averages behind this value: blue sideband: 5.23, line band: 5.16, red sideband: 5.2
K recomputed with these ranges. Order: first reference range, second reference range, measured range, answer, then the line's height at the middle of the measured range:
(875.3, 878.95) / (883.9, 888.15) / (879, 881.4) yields 0.23 nm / 5.3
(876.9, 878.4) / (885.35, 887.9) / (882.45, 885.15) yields -0.11 nm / 5.21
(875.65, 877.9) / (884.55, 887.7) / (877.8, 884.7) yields 0.18 nm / 5.31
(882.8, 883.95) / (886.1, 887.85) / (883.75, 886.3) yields 0.13 nm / 5.42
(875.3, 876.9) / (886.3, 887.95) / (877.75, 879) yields 0.02 nm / 5.37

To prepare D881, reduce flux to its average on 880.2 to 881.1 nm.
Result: 4.68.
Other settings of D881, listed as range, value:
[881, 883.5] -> 5.34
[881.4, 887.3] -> 5.27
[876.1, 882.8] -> 5.18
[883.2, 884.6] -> 5.42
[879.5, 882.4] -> 4.86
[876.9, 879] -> 5.37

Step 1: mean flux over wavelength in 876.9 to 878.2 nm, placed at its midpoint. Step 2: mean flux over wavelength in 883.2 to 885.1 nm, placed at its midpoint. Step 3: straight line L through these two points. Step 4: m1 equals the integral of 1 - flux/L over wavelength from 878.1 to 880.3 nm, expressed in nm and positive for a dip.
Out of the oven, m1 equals 0.16 nm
